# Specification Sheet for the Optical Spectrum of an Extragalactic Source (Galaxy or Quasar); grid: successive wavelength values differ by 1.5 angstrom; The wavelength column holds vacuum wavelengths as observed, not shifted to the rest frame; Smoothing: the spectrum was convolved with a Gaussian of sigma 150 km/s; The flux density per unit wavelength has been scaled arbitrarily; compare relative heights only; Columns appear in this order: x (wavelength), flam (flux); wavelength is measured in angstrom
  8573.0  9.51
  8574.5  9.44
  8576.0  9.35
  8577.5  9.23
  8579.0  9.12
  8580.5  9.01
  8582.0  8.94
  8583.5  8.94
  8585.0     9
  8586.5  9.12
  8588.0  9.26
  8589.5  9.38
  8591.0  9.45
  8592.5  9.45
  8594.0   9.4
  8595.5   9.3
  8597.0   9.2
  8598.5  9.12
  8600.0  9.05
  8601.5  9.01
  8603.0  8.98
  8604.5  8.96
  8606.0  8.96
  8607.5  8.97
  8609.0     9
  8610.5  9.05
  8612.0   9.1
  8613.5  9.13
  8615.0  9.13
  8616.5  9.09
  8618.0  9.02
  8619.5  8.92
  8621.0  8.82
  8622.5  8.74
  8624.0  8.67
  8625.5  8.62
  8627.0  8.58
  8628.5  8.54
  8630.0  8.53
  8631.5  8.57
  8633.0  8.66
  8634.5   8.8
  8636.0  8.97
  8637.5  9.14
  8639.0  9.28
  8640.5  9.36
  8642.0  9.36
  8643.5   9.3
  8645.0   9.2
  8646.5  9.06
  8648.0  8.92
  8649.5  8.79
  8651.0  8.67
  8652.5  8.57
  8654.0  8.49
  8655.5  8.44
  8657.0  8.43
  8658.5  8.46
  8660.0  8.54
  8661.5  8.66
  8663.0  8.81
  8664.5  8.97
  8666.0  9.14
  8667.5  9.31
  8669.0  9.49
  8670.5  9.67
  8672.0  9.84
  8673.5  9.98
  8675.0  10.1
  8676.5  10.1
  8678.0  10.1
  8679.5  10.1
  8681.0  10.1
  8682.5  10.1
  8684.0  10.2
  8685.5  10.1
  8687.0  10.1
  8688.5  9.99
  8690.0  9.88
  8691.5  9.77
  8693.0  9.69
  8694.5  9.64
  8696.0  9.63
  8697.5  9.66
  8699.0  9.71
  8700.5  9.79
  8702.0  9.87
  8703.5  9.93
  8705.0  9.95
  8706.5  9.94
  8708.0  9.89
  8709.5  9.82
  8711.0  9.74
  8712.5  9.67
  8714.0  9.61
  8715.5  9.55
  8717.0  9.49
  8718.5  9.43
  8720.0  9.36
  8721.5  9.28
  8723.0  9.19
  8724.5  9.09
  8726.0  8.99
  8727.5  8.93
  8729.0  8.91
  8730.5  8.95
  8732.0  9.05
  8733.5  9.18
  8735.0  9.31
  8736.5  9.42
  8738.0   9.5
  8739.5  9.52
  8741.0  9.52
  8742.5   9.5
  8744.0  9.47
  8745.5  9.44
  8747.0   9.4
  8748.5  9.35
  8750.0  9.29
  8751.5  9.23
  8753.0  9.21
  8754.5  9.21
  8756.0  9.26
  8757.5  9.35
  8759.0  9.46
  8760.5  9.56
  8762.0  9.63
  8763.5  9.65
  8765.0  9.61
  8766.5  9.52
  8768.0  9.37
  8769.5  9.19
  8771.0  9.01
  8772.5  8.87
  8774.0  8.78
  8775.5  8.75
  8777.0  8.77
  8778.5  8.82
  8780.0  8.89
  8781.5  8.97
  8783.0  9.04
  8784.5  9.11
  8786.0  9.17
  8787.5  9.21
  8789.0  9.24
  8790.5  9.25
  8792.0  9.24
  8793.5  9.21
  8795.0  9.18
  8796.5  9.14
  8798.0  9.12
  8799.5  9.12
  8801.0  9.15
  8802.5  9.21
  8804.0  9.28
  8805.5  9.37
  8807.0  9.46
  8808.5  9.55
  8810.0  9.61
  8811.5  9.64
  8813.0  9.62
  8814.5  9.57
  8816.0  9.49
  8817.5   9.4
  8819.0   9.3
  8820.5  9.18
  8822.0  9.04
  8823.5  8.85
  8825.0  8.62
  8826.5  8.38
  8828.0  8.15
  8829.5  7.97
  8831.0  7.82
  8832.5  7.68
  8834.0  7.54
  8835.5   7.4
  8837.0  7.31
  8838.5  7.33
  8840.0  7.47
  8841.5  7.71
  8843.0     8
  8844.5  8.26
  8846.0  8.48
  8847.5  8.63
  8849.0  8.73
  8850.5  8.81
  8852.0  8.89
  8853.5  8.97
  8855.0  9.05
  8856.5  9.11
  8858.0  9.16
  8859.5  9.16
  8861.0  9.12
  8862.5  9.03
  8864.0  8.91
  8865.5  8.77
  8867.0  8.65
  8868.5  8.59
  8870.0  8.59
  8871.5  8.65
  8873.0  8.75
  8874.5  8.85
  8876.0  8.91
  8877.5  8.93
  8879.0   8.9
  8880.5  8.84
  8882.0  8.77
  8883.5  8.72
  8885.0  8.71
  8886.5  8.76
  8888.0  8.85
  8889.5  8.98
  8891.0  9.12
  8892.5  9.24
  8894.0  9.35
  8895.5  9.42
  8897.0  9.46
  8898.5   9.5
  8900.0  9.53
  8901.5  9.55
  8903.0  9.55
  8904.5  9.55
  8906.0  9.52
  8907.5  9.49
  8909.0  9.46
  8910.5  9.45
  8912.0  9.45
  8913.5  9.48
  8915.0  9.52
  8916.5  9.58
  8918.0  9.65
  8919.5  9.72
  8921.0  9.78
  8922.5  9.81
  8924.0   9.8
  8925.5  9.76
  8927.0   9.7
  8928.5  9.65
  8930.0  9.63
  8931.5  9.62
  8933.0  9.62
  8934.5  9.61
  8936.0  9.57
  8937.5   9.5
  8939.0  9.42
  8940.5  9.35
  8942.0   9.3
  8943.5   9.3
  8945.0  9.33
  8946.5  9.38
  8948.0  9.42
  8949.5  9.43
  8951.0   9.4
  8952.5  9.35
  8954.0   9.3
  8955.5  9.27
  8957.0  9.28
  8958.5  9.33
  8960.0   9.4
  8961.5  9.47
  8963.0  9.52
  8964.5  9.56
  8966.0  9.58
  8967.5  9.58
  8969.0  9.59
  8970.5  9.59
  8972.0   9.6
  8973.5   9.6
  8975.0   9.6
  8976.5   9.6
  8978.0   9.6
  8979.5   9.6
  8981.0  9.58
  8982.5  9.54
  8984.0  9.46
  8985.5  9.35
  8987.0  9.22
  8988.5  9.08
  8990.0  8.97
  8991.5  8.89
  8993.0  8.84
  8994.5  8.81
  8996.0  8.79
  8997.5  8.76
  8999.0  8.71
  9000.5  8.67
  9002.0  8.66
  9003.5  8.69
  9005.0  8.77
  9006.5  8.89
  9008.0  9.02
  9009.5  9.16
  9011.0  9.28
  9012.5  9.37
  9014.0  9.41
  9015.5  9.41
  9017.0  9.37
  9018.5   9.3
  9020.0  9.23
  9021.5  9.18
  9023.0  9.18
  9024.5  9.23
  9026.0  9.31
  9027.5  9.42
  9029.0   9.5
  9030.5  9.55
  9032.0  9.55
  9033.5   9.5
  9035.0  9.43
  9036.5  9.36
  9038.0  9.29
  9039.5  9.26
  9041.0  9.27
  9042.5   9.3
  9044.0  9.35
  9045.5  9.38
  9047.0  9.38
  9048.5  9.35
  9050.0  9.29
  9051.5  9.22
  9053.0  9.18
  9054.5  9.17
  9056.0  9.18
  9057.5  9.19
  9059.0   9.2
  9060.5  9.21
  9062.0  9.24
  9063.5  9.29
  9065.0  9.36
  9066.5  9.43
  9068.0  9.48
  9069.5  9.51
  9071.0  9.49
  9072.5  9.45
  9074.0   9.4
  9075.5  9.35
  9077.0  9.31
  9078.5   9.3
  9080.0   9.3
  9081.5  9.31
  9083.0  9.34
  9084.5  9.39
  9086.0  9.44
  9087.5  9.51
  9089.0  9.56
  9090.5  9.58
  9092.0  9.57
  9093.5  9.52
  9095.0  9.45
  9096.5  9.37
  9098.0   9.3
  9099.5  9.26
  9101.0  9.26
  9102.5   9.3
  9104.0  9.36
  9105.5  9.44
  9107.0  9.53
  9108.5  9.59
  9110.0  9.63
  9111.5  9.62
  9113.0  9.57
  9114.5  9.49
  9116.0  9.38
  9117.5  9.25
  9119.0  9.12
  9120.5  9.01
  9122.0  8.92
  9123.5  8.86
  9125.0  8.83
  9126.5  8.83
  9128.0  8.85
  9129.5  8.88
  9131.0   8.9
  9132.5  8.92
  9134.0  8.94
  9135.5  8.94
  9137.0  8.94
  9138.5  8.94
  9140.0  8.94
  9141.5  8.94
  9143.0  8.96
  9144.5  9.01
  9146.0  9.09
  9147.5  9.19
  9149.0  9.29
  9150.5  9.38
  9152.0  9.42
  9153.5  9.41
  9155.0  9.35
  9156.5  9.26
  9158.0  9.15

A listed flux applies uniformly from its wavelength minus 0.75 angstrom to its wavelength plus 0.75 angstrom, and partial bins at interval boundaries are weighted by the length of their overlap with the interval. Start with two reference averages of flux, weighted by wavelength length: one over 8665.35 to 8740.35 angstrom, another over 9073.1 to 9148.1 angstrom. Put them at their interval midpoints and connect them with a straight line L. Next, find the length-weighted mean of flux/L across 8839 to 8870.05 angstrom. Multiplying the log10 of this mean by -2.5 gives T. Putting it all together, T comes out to 0.10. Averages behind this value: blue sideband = 9.64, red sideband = 9.23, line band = 8.66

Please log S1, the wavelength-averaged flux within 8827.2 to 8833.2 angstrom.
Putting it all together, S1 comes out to 7.91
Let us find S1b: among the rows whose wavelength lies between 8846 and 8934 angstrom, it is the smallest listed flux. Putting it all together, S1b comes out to 8.48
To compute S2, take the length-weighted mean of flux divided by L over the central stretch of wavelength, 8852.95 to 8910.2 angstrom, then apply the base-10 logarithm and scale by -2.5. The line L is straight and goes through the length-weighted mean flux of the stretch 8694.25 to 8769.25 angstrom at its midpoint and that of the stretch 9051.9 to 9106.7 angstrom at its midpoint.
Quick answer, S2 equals 0.041 mag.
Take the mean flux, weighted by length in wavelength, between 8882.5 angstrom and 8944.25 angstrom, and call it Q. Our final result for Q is 9.44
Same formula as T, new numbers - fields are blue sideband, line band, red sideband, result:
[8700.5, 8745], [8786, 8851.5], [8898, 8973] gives 0.09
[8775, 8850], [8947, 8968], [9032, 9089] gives -0.04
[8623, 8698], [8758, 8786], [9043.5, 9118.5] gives 0.01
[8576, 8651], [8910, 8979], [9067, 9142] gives -0.04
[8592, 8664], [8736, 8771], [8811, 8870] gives -0.08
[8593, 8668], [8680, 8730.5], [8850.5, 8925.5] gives -0.08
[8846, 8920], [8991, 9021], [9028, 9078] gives 0.03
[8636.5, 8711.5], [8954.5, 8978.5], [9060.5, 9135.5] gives -0.02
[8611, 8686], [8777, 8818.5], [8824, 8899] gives -0.06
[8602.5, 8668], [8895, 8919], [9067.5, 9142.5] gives -0.05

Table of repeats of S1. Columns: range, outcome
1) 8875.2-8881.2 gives 8.9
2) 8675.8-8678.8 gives 10.1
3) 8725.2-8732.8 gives 8.97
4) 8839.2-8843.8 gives 7.73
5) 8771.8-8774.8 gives 8.82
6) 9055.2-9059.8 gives 9.19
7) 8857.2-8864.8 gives 9.07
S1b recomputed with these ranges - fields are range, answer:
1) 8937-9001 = 8.67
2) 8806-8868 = 7.31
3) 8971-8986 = 9.35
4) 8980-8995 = 8.81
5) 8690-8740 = 8.91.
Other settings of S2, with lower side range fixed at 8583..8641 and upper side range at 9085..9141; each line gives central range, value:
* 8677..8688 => -0.122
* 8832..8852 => 0.143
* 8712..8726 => -0.038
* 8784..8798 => -0.012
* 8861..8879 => 0.039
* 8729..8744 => -0.030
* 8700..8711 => -0.095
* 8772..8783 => 0.028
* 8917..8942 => -0.055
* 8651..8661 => 0.064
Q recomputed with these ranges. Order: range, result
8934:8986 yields 9.47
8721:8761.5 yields 9.28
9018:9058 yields 9.32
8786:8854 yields 8.77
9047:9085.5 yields 9.32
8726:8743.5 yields 9.25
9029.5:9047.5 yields 9.39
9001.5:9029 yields 9.17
